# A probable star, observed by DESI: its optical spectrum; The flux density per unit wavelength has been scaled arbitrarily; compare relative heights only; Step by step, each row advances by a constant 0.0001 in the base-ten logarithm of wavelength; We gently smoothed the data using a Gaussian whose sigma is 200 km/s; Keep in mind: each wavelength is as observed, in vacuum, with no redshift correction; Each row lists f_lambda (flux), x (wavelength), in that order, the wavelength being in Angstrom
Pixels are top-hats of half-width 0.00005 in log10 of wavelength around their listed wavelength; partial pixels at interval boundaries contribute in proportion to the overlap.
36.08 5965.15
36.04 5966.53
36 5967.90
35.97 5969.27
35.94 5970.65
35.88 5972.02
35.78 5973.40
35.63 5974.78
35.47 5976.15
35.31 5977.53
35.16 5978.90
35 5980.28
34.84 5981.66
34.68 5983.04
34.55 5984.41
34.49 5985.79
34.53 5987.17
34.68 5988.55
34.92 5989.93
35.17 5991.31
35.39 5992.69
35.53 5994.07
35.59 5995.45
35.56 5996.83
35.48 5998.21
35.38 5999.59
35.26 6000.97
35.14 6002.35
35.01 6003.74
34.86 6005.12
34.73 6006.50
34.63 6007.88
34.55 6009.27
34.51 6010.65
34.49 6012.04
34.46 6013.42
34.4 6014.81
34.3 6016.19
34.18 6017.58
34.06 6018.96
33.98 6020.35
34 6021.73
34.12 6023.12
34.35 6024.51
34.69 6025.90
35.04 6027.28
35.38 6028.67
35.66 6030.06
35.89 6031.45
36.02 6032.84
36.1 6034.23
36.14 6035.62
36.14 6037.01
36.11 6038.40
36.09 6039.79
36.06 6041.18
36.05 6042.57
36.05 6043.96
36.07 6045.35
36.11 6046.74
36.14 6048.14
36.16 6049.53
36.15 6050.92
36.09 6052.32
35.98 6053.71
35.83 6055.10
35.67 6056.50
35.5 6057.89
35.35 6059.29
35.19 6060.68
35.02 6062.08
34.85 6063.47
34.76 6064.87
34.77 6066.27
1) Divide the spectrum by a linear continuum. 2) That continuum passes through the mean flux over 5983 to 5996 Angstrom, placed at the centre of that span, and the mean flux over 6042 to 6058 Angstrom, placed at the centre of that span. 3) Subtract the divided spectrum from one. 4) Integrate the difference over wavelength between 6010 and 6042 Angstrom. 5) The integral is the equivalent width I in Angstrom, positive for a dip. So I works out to 0.5 Angstrom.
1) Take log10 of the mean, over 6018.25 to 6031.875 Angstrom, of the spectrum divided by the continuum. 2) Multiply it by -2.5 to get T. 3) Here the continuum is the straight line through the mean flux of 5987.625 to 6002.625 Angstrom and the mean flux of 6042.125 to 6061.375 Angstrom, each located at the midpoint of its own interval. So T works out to 0.03 mag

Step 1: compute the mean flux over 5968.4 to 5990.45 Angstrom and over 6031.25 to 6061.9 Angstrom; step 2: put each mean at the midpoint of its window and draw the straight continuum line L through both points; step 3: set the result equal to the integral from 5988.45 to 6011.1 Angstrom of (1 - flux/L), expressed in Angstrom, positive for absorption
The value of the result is 0.2 Angstrom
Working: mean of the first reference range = 35.2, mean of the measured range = 35.1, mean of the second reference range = 35.9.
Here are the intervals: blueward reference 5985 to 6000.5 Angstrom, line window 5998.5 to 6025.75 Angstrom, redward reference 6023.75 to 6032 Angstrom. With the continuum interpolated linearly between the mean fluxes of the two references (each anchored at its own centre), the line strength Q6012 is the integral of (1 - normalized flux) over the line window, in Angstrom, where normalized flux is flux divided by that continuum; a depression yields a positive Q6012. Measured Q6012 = 0.4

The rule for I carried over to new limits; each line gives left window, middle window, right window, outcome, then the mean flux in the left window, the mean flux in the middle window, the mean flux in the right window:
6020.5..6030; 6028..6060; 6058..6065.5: -1.0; 34.6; 35.9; 35.1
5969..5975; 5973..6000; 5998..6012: 0.2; 35.8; 35.1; 34.9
